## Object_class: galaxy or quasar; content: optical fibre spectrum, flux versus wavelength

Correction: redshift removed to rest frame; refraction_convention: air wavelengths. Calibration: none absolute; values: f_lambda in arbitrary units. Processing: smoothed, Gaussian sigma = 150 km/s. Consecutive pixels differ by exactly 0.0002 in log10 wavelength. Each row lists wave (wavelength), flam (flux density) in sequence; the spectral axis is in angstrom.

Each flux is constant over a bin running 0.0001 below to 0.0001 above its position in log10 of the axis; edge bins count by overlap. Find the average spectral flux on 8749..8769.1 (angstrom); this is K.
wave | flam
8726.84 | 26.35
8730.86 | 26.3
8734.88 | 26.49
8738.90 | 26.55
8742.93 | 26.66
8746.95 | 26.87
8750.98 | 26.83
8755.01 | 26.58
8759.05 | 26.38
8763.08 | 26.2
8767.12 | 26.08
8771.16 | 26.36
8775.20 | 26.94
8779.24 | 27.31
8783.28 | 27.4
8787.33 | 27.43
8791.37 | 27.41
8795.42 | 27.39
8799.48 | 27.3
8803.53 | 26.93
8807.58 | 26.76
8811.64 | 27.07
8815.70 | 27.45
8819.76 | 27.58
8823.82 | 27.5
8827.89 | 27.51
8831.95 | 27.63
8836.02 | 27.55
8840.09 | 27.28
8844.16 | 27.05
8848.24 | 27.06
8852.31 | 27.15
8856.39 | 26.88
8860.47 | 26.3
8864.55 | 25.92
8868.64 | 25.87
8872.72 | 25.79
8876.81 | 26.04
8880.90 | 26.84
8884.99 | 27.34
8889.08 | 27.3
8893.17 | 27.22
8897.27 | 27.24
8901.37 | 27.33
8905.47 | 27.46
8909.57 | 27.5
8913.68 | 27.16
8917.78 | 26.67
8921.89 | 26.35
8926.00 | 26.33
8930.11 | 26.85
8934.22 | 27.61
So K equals 26.4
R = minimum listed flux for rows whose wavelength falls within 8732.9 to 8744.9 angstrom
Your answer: 26.49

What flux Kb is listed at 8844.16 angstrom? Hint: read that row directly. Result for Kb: 27.05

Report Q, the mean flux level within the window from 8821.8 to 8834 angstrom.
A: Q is 27.5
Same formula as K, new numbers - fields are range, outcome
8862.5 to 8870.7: 25.9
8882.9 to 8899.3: 27.3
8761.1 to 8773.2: 26.2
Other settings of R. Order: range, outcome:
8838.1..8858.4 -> 26.88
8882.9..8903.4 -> 27.22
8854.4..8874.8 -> 25.79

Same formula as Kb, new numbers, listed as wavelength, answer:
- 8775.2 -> 26.94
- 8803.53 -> 26.93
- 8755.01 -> 26.58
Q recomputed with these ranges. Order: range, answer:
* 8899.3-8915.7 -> 27.4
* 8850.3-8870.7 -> 26.4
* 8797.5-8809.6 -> 27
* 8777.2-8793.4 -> 27.4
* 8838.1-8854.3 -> 27.1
